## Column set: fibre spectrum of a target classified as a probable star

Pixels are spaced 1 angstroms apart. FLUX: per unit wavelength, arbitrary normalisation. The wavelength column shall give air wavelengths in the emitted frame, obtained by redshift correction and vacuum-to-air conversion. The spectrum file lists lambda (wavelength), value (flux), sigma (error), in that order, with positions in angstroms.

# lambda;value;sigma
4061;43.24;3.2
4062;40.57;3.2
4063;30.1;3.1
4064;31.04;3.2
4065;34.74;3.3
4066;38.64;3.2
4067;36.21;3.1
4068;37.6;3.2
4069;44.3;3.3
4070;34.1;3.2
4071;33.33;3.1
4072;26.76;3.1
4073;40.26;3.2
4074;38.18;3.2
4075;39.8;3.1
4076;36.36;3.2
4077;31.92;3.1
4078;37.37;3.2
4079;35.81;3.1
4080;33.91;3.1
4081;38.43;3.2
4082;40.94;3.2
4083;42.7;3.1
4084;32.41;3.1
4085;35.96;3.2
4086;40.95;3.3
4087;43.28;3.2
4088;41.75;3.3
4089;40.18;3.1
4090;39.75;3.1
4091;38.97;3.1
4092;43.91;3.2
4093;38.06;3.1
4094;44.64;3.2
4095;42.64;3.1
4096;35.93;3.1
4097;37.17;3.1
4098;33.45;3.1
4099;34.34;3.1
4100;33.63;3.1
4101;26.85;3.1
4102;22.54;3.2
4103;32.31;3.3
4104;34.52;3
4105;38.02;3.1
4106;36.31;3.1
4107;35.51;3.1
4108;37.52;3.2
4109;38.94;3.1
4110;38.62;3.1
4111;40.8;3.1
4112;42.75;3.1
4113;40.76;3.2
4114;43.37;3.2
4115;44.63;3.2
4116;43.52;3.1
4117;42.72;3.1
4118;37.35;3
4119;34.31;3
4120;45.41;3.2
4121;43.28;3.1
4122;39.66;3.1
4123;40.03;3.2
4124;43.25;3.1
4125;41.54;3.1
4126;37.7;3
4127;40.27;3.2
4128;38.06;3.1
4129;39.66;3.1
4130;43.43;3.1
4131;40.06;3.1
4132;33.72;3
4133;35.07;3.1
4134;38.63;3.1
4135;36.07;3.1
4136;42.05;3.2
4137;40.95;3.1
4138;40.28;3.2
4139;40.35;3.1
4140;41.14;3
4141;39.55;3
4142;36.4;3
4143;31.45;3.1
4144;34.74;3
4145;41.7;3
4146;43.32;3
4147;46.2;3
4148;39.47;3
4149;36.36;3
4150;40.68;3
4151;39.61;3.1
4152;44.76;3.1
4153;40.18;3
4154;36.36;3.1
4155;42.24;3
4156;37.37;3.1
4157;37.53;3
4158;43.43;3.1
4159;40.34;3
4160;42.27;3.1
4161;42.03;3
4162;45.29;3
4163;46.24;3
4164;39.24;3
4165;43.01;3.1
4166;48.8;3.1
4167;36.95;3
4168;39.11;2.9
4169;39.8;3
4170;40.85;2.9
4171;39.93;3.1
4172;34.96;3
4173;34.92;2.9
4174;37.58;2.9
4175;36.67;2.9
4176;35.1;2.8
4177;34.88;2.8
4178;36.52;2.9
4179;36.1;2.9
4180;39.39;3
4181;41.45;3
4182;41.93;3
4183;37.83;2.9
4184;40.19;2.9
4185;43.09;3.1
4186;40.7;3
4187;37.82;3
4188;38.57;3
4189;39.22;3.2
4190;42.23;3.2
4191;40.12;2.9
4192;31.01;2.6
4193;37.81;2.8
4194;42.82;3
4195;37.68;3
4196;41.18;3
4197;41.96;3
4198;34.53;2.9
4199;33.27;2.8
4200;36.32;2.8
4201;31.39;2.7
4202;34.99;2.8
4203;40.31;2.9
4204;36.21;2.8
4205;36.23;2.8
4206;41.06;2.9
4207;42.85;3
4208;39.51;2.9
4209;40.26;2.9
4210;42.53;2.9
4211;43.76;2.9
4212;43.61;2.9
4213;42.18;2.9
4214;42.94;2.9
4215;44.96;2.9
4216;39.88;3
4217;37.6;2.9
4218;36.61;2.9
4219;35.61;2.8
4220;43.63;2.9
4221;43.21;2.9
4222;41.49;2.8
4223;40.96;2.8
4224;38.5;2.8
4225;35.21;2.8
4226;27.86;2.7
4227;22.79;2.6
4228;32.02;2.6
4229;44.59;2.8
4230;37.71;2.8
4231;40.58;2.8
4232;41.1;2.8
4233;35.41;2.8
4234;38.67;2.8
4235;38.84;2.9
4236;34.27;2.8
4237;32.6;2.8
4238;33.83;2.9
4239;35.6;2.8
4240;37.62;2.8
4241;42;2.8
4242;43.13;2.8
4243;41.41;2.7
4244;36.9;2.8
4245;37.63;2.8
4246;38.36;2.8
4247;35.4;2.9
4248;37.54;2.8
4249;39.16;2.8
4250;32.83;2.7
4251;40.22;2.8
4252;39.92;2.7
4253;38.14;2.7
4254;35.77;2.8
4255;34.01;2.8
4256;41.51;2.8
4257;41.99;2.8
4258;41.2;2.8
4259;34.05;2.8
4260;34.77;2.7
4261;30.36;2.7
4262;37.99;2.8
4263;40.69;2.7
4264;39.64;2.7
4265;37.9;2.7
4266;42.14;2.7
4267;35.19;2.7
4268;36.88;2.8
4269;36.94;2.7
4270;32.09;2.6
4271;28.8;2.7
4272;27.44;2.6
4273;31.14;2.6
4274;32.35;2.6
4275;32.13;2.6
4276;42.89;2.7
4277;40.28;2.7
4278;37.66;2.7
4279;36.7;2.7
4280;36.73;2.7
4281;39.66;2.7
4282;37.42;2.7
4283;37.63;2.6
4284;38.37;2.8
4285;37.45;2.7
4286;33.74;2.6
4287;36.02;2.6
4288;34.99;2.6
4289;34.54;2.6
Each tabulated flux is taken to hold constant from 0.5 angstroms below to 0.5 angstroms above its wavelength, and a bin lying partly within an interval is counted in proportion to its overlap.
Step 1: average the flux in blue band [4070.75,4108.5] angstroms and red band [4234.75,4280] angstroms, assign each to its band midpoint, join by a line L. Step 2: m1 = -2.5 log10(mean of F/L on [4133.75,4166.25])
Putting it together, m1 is -0.104 mag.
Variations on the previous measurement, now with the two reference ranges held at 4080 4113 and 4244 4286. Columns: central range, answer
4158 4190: -0.073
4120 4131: -0.095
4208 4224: -0.115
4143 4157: -0.070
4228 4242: -0.028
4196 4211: -0.034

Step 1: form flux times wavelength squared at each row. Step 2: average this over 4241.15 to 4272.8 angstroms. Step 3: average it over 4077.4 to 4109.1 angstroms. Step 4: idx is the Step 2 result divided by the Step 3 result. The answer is 1.08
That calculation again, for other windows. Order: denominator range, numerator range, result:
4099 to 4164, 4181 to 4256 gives 1.02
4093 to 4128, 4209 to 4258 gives 1.06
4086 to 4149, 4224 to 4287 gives 1.01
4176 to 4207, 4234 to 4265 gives 1.01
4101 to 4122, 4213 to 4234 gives 1.05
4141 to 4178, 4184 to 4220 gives 1.01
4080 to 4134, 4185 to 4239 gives 1.04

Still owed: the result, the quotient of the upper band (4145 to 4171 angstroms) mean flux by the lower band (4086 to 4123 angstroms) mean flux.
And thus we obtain 1.07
